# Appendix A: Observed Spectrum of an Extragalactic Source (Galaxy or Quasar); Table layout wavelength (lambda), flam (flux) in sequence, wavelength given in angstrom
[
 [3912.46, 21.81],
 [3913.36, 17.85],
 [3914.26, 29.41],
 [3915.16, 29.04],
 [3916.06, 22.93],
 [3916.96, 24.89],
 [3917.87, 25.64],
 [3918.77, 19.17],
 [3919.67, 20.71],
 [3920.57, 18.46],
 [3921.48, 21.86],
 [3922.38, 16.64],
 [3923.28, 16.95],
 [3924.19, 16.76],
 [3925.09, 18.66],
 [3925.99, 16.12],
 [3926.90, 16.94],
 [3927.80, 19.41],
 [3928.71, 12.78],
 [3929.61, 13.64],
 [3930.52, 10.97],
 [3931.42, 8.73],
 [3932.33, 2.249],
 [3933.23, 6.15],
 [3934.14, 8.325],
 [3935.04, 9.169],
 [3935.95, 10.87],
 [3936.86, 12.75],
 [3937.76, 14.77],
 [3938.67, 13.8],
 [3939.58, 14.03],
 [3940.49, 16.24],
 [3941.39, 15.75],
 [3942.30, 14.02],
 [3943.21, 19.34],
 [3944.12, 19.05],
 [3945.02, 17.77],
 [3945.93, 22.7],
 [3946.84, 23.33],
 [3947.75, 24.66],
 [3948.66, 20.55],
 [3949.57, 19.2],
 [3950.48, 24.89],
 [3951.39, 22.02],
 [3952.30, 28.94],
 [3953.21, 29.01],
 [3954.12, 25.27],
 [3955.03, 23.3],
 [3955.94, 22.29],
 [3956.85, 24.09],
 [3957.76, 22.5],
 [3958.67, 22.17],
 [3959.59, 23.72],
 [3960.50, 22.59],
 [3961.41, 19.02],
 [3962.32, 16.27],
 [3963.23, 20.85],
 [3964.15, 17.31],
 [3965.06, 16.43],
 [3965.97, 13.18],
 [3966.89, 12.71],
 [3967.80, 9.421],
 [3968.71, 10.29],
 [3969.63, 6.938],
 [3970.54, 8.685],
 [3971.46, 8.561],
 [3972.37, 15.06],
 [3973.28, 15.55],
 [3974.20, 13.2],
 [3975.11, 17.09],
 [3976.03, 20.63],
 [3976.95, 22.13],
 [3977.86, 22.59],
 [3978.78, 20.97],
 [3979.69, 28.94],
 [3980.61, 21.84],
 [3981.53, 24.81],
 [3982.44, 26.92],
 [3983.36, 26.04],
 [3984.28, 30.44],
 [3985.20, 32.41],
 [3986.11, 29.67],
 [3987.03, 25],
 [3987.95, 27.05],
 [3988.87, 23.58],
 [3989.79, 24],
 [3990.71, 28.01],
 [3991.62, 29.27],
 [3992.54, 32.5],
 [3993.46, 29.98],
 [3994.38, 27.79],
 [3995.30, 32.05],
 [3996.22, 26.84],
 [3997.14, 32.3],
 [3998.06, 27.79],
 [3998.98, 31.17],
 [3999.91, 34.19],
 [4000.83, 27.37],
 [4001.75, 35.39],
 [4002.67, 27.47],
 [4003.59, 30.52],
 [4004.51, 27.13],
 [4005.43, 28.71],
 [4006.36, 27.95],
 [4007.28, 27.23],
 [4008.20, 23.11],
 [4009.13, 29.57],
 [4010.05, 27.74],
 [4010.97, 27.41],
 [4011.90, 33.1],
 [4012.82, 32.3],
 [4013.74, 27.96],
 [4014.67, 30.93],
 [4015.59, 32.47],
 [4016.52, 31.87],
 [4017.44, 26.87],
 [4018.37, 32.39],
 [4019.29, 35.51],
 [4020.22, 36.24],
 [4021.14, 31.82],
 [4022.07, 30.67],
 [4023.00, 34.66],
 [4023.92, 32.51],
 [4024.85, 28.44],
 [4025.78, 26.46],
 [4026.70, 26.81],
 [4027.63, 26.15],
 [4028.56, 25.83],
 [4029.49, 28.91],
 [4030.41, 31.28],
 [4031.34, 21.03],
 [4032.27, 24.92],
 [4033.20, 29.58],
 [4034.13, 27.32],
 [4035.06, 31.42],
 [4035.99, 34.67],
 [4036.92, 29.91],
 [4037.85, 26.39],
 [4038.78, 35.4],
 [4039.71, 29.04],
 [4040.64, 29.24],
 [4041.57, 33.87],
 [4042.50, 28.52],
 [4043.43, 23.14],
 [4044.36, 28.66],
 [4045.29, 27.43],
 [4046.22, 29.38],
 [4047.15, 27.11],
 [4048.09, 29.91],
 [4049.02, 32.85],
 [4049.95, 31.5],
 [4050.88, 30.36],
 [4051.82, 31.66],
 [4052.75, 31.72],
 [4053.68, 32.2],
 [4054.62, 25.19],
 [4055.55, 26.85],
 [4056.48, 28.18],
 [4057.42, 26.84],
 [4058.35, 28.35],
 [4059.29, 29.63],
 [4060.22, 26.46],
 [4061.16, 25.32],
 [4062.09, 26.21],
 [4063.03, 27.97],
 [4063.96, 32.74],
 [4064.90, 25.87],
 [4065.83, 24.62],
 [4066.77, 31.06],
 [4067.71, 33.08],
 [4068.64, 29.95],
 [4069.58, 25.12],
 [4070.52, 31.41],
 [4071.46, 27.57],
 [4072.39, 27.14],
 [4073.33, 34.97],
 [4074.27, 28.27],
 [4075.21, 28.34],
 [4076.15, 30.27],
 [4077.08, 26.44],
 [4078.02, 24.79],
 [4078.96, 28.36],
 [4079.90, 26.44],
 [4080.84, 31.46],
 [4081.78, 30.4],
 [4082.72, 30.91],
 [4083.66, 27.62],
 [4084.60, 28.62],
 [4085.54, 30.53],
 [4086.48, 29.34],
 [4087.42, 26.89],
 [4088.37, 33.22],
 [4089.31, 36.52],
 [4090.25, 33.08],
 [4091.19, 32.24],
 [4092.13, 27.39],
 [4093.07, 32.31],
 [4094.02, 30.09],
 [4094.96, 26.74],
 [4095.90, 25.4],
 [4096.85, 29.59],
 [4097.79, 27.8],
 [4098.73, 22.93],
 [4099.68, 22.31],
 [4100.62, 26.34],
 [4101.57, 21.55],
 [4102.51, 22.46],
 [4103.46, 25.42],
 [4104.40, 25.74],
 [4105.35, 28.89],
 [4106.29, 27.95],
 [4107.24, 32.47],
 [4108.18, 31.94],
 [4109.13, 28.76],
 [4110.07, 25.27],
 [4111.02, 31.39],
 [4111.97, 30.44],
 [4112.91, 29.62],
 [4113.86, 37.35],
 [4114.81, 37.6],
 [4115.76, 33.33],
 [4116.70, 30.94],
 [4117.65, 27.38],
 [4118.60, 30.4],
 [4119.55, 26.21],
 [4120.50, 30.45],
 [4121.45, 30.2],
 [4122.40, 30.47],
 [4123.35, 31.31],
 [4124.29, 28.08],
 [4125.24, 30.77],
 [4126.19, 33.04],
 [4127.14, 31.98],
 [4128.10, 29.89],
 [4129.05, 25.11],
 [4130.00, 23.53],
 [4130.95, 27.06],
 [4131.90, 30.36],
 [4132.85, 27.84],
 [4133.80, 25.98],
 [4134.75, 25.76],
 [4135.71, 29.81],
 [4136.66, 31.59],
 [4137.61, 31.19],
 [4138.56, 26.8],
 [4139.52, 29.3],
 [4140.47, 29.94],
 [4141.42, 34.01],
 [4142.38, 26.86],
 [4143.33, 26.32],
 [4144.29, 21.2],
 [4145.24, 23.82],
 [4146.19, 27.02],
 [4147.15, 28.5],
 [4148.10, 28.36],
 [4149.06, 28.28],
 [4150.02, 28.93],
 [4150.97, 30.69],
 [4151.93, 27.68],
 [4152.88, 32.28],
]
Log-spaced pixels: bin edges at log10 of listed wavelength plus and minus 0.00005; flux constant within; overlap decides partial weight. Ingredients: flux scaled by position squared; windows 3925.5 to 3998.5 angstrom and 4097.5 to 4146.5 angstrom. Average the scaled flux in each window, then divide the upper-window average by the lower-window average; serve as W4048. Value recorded 1.55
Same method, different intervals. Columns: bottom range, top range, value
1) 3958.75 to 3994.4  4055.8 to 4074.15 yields 1.42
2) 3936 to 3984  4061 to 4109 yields 1.59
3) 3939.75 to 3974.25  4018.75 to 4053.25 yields 1.66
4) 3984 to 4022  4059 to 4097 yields 1.02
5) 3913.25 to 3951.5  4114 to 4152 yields 1.85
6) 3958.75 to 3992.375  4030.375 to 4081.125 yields 1.47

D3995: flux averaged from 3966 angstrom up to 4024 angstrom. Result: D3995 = 26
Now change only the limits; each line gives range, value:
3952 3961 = 24.3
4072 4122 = 29.1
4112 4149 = 29.2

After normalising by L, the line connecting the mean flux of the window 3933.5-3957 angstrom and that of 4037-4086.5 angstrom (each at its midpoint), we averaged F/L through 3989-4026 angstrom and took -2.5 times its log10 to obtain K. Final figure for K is -0.23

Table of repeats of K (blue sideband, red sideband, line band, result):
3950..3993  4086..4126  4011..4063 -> -0.17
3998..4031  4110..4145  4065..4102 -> 0.03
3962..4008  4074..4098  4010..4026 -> -0.22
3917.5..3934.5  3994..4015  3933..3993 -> 0.11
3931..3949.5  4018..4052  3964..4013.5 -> -0.07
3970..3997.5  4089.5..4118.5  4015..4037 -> -0.16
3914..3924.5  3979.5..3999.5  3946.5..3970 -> 0.25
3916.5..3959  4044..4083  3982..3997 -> -0.25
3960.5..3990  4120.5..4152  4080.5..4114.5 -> -0.10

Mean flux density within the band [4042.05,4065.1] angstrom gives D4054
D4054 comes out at 28.6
